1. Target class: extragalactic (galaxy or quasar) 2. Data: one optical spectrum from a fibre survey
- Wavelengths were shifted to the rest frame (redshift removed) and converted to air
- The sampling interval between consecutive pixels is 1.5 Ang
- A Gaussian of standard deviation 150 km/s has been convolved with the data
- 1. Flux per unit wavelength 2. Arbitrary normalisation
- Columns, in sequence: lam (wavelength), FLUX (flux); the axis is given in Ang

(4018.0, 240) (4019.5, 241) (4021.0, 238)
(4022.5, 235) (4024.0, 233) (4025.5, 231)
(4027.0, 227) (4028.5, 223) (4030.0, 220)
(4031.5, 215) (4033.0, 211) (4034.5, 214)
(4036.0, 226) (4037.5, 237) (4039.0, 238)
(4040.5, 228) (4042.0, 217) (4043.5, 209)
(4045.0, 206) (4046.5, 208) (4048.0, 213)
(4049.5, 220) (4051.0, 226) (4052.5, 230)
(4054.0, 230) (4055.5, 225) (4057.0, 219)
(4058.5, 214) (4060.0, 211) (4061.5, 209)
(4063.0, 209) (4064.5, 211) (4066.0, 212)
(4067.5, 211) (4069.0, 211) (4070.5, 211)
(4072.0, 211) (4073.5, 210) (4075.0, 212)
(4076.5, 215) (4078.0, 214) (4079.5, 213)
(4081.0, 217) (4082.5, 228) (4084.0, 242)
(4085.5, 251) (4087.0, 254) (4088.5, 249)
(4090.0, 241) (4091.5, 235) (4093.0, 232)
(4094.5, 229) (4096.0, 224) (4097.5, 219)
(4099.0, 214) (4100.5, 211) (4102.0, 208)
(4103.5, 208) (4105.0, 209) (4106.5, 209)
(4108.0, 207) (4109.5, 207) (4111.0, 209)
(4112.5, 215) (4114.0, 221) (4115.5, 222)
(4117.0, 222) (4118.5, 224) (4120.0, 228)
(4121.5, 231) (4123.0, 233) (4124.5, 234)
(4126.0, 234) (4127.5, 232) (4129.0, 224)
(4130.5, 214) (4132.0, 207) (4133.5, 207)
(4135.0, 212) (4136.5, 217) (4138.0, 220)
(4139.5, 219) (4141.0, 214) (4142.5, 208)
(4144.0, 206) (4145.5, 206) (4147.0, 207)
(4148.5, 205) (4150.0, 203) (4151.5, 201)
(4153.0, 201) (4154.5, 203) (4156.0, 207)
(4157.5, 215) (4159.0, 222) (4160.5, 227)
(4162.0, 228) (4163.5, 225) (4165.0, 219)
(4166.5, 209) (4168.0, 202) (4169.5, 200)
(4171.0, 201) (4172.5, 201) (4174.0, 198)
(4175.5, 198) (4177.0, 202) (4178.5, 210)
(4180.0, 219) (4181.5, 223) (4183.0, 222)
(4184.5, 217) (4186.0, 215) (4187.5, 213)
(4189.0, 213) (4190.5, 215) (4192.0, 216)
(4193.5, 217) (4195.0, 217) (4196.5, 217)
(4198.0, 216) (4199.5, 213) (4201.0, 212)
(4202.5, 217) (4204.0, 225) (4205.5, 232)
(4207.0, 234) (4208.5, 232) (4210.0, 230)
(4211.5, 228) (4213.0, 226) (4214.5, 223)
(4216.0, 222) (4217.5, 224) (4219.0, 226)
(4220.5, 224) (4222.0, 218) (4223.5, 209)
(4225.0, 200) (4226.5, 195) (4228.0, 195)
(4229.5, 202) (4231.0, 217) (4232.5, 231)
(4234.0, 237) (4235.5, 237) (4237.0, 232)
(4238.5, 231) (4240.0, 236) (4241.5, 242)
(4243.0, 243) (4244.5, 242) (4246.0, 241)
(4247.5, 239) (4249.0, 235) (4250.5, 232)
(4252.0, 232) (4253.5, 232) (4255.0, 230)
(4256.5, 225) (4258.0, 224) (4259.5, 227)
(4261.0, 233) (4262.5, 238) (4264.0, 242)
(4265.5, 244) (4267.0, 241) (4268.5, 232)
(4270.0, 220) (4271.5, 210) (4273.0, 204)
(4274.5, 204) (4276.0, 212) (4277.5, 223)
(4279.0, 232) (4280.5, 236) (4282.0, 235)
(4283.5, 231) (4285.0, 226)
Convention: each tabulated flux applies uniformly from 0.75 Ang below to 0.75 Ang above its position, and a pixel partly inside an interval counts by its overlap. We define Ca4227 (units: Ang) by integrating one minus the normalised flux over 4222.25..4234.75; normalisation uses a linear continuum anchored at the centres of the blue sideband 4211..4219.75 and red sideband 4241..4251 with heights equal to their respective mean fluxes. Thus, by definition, 1.1 Ang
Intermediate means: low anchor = 225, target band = 211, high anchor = 239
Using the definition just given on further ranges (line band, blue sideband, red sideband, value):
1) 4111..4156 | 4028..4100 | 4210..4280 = 1.44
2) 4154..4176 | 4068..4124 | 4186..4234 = 0.90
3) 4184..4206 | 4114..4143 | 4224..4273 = 0.81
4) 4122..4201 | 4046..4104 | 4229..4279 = 4.02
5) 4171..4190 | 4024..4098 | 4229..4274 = 1.42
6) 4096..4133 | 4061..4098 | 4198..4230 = 0.55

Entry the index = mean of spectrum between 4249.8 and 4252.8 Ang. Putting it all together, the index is 232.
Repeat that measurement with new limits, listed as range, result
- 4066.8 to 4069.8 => 211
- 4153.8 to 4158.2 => 208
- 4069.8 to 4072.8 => 211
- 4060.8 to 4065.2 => 210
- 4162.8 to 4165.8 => 222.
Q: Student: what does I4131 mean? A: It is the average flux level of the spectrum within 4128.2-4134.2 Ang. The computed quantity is 213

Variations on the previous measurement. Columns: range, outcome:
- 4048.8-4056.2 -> 226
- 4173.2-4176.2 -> 198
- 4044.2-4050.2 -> 212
